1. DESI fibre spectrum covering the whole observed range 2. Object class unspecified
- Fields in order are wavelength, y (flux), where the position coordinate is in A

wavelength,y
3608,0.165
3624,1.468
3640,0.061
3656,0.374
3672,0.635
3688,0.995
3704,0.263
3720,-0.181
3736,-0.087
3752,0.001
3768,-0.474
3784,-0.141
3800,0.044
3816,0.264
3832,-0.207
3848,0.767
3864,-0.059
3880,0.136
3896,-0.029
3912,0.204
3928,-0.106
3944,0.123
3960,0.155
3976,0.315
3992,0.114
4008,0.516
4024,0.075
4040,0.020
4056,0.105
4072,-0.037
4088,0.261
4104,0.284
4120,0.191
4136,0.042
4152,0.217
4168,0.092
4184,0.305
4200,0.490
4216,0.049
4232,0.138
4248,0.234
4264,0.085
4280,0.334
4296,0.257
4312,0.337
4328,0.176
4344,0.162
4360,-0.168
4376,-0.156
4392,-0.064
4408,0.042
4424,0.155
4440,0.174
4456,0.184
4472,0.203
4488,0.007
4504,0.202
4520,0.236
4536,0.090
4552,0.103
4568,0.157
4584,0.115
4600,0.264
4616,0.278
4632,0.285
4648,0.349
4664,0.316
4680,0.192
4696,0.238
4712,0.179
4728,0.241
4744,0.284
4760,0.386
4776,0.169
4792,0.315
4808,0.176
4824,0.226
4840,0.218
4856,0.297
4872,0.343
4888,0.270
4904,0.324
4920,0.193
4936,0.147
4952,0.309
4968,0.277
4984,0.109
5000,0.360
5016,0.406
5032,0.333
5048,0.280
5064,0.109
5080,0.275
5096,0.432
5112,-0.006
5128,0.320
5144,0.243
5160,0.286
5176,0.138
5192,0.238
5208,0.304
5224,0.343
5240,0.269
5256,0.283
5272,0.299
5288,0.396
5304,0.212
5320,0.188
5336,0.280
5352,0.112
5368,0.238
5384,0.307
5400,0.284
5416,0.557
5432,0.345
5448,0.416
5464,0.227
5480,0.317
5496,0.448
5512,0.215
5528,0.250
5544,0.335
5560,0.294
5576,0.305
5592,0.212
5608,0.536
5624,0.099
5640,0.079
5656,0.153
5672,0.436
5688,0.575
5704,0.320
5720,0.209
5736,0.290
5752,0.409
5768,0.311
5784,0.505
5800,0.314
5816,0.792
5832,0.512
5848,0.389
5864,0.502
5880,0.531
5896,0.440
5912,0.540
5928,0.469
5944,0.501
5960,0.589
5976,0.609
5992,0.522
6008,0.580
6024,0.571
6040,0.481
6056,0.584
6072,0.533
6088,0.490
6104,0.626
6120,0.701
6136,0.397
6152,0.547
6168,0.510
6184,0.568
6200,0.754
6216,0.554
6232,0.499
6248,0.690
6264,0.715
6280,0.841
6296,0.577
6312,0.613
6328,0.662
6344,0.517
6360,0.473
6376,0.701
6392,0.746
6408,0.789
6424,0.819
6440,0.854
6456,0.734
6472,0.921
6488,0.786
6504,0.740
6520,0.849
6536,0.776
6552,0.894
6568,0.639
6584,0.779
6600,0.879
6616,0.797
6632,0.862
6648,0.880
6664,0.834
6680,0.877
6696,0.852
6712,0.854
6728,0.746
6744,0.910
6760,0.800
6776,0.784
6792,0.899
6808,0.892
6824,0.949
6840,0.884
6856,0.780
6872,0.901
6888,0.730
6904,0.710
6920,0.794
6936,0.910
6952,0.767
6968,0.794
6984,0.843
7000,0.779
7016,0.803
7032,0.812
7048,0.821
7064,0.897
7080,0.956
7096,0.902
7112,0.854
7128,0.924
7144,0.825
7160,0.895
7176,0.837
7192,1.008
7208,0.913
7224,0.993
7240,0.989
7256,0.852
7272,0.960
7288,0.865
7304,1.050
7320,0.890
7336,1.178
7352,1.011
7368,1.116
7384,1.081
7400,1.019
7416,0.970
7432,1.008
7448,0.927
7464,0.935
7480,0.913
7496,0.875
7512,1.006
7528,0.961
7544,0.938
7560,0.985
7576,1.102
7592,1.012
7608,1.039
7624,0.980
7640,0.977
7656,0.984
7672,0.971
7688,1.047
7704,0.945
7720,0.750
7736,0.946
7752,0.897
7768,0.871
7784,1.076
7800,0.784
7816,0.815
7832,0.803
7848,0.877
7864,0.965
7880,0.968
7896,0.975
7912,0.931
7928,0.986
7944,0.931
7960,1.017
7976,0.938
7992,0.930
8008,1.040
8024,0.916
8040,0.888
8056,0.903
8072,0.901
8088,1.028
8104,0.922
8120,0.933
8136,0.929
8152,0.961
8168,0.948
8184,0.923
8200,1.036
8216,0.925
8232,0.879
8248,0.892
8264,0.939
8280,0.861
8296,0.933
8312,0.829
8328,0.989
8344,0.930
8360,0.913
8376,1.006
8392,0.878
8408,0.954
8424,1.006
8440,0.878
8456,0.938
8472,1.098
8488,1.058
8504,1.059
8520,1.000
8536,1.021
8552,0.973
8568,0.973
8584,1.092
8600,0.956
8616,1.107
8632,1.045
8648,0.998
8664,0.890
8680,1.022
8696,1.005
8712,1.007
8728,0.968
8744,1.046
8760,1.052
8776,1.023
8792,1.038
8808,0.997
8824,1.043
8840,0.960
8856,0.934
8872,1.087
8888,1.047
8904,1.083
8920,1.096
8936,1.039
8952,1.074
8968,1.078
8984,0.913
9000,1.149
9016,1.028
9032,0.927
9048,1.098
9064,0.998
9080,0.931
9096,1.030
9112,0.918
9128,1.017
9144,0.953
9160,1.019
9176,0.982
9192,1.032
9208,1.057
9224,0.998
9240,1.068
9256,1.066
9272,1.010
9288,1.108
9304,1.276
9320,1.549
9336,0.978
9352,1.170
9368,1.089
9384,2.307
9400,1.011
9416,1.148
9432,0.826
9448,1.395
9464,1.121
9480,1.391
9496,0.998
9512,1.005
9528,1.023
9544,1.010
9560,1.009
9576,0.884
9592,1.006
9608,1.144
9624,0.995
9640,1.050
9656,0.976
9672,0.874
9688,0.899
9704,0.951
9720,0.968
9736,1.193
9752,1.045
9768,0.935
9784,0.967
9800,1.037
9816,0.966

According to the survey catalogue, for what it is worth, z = 0.60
